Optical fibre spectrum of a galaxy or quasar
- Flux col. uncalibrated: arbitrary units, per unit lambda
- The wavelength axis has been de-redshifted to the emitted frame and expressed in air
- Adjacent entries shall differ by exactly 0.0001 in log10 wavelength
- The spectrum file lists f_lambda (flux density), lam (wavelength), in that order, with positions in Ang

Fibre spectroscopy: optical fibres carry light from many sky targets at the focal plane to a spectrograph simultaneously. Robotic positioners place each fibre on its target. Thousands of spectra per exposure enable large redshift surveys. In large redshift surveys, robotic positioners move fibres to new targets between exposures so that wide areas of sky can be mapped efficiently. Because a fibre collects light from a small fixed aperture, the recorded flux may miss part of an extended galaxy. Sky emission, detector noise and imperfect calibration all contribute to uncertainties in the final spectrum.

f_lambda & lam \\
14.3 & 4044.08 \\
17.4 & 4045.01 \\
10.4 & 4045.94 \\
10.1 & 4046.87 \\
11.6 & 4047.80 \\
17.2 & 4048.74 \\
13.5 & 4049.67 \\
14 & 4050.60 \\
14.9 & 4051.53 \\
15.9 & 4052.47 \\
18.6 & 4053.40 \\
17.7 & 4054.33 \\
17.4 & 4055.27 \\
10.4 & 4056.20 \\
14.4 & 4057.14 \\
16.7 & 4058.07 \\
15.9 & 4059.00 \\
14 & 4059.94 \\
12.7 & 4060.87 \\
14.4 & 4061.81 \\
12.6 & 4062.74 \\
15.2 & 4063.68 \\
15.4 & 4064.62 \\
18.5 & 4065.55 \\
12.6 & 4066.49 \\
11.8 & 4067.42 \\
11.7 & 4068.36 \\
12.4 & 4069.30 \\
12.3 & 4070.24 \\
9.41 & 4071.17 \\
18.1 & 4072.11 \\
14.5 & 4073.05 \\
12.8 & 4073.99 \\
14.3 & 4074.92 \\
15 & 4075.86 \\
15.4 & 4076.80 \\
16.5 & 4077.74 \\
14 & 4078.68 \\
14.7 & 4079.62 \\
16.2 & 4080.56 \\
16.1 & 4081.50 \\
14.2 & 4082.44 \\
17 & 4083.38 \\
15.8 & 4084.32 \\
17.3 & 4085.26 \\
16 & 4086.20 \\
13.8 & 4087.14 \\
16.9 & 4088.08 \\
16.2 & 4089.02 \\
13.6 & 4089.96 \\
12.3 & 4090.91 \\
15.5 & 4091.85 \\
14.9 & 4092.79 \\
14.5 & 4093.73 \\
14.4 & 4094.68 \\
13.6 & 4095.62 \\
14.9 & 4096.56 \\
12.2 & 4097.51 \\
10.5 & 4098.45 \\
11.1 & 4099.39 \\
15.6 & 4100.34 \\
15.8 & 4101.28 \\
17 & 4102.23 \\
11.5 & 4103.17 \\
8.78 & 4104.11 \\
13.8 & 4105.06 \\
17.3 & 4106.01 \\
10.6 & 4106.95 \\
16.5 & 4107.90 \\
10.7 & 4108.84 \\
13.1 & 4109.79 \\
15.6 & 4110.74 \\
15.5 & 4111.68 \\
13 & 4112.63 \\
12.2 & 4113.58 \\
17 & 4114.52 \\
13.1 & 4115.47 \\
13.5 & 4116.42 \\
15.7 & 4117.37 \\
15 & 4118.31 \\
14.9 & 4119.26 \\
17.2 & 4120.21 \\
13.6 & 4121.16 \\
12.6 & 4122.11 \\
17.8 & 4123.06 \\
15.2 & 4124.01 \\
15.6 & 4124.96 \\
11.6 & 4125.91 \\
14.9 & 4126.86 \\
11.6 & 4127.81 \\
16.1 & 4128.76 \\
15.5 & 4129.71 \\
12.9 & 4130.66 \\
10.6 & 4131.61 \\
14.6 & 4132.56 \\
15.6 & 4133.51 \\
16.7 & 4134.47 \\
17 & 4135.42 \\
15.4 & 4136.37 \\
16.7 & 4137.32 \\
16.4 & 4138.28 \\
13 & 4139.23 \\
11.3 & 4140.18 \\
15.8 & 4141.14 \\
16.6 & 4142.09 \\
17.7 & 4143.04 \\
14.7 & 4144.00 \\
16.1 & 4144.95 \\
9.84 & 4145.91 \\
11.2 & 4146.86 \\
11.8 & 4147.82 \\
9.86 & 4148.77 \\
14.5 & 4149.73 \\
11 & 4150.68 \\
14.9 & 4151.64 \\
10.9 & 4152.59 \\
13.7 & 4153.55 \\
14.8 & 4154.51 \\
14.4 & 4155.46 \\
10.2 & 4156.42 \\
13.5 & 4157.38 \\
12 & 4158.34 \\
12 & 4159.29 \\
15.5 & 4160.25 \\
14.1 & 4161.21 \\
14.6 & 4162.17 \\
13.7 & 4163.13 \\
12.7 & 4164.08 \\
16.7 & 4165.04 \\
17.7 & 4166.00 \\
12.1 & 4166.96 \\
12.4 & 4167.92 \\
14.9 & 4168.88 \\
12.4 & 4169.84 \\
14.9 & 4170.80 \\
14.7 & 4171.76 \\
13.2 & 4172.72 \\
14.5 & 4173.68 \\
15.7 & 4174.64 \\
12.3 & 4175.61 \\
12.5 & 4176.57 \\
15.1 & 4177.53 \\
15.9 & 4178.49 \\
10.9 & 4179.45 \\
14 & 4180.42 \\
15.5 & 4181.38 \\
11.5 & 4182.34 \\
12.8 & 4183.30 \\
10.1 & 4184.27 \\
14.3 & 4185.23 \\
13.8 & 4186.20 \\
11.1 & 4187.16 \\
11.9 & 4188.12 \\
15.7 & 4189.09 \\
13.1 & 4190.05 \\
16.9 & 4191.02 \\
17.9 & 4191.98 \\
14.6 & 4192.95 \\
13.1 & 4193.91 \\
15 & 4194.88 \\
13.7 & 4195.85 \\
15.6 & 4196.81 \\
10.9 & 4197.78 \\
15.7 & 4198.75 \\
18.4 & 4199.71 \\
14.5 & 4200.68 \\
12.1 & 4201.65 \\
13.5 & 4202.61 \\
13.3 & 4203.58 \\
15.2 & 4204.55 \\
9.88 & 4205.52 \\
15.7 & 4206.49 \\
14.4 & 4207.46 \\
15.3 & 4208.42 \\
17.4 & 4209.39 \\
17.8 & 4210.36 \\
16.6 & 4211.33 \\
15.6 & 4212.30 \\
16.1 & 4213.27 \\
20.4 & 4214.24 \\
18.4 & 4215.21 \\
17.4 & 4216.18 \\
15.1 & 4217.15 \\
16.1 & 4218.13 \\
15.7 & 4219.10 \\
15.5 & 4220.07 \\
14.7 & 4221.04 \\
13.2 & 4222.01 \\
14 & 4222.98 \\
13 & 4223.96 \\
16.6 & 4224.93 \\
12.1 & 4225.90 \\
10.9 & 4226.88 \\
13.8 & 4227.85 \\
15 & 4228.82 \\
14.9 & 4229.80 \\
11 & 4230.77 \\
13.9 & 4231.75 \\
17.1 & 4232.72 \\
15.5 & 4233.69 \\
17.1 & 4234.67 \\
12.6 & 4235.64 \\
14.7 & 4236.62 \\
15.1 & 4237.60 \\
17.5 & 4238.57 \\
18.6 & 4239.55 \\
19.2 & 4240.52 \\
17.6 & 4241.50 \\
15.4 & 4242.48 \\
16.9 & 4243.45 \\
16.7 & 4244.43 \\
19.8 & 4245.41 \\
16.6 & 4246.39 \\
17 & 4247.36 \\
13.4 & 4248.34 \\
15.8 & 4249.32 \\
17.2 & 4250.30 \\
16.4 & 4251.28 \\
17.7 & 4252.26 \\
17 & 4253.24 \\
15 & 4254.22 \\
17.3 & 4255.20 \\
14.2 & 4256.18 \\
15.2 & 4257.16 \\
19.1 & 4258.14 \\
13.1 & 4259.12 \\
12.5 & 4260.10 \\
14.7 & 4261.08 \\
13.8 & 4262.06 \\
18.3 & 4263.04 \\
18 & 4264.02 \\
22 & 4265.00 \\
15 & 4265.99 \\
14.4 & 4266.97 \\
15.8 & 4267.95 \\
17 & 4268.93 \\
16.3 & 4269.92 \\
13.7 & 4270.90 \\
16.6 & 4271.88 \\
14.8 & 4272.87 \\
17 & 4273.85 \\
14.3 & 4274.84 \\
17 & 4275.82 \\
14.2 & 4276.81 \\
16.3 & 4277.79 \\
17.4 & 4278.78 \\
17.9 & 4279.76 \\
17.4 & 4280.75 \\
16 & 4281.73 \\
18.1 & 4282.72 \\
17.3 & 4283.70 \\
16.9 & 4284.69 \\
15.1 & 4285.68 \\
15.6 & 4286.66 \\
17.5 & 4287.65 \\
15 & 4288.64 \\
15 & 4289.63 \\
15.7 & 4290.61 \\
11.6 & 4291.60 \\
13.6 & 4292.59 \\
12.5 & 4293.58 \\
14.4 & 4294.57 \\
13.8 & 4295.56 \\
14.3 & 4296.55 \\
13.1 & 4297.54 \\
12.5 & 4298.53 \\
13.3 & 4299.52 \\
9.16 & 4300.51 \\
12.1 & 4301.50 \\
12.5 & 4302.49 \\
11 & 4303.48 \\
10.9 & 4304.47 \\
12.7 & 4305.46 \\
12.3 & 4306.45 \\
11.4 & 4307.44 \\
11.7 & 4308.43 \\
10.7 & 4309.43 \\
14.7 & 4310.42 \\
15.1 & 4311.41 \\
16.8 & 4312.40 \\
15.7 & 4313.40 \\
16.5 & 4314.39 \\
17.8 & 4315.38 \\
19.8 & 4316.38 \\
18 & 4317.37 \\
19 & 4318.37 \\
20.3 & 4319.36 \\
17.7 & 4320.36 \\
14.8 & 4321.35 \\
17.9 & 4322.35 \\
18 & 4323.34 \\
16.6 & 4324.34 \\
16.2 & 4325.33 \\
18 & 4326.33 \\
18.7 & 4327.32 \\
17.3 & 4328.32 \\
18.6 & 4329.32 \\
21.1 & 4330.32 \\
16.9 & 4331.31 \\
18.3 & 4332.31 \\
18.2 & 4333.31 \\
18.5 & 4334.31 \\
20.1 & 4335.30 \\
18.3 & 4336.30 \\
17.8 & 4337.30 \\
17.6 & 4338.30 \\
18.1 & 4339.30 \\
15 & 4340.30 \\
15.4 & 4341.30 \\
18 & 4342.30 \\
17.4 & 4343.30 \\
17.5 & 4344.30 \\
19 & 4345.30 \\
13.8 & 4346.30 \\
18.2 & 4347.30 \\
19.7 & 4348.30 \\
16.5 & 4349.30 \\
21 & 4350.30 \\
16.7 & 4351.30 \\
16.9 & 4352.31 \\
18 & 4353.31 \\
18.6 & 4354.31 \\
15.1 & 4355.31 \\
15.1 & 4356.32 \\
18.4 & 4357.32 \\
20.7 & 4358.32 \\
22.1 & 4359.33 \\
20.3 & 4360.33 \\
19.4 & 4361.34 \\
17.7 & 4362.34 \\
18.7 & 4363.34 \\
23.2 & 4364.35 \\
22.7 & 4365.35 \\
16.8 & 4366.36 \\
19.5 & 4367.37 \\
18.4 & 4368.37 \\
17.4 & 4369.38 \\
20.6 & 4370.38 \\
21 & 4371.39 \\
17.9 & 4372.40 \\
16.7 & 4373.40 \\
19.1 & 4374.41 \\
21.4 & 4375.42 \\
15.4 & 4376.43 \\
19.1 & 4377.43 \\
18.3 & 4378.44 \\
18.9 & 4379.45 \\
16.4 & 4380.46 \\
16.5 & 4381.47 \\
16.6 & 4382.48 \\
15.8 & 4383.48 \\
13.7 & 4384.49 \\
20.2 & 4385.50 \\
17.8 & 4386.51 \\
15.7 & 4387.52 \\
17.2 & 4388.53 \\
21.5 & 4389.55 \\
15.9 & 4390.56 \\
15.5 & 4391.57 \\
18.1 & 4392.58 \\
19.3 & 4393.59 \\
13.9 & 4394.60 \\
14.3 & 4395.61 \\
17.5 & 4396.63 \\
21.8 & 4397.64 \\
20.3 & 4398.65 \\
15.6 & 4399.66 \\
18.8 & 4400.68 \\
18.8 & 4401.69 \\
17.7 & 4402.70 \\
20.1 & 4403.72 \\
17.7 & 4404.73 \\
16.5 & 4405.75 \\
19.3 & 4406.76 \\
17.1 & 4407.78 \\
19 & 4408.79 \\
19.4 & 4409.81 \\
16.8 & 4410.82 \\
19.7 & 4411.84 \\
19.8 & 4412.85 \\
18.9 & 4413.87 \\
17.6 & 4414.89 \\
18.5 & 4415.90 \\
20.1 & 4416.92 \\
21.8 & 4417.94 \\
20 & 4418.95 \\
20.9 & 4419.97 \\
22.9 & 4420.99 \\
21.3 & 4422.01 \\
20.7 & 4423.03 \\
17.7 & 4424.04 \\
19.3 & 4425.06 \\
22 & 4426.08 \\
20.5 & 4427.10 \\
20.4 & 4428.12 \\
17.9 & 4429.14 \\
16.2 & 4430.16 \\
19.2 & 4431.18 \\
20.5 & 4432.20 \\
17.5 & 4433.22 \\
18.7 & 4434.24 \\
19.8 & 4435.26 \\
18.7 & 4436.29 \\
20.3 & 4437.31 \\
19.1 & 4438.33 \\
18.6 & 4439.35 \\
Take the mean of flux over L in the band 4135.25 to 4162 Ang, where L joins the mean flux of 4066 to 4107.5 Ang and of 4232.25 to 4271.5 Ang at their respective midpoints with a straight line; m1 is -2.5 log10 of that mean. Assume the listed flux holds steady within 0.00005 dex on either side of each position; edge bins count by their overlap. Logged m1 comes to 0.09 mag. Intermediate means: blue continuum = 14.2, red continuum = 16.3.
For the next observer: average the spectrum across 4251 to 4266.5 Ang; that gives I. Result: 16.2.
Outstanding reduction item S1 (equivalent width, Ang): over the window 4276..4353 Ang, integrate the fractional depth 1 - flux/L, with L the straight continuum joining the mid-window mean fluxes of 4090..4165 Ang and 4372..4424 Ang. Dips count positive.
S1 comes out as 4.1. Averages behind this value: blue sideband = 14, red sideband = 18.3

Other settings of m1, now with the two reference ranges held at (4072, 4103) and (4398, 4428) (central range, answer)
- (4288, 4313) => 0.332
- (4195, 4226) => 0.092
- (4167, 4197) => 0.166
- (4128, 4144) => 0.030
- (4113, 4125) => 0.029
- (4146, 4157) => 0.256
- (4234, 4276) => 0.059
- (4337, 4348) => 0.075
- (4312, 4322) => 0.021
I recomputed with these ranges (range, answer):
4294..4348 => 16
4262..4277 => 16.2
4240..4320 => 15.5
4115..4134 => 14.4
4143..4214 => 14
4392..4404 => 18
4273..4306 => 14.6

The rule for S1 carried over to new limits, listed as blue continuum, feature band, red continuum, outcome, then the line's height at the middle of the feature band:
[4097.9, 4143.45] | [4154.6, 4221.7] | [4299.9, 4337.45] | 2.4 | 14.9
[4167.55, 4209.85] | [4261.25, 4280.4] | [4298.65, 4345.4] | -1.2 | 15.3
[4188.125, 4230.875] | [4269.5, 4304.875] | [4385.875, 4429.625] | 3.6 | 16.4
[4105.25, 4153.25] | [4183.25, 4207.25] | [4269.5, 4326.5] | 1.0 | 14.6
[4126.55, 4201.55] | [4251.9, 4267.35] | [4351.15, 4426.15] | -0.2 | 15.9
